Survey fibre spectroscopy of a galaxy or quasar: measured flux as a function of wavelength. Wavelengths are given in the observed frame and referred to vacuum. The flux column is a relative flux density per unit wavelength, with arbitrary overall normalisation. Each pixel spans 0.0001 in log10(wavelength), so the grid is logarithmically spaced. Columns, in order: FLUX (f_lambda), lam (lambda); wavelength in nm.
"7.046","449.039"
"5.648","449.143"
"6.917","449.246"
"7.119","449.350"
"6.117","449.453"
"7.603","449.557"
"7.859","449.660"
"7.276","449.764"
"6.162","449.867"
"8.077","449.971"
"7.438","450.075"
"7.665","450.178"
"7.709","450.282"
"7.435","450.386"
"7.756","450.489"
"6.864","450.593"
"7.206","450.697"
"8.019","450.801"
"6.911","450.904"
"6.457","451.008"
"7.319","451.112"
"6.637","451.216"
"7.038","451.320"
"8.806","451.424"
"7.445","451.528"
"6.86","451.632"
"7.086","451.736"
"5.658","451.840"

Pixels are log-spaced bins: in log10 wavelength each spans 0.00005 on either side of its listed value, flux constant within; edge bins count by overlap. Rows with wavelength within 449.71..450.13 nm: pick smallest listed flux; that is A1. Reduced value 6.162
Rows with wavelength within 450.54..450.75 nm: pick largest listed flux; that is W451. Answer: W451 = 7.206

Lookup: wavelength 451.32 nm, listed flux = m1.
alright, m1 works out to 7.038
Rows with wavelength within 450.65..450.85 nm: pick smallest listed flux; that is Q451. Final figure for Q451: 7.206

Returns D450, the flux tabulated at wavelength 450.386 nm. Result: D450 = 7.435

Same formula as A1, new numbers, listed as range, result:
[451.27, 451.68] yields 6.86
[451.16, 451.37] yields 6.637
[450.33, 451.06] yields 6.457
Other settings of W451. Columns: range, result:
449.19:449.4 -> 7.119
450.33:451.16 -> 8.019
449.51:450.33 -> 8.077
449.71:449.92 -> 7.276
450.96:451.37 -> 7.319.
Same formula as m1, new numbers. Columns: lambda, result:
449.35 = 7.119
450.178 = 7.665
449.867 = 6.162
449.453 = 6.117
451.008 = 6.457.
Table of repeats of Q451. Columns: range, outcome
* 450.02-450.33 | 7.438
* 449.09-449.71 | 5.648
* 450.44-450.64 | 6.864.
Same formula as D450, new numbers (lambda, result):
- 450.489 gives 7.756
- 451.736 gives 7.086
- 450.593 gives 6.864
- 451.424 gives 8.806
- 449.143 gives 5.648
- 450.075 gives 7.438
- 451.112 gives 7.319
